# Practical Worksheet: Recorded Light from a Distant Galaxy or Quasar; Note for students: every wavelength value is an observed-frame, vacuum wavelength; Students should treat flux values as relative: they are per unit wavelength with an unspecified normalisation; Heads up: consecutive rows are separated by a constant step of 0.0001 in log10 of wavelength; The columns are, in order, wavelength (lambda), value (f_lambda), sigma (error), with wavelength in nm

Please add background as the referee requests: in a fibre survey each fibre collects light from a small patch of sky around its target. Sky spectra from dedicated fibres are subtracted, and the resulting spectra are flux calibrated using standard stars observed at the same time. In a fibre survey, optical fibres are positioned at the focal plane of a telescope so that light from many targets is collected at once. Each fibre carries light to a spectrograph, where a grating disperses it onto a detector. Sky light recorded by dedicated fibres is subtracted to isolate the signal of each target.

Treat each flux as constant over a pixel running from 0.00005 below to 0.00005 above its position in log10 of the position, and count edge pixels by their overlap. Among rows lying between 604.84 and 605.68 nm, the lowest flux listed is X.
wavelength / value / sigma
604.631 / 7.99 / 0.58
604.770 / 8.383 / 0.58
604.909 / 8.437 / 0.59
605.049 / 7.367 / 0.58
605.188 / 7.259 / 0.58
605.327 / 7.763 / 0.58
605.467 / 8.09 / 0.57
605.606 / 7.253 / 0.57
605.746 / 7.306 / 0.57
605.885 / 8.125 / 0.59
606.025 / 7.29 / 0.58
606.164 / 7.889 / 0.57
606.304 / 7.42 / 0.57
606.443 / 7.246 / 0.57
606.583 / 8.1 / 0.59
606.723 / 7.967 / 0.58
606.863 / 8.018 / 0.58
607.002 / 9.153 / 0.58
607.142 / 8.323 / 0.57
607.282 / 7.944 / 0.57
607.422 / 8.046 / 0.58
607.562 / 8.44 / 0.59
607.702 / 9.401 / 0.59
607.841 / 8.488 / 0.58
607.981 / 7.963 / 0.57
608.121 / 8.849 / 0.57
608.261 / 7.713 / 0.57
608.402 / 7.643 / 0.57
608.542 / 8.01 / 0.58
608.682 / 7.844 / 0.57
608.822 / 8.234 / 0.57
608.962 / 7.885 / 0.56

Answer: 7.253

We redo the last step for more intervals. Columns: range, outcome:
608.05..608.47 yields 7.643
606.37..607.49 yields 7.246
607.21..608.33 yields 7.713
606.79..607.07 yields 8.018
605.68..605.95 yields 7.306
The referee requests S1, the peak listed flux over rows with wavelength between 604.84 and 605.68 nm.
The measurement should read 8.437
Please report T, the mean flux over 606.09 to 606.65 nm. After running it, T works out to 7.66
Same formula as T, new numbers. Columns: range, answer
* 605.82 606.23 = 7.76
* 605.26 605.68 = 7.69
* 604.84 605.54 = 7.78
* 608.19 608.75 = 7.8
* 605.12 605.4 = 7.51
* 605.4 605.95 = 7.69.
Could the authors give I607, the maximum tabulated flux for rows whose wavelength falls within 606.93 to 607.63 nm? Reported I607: 9.153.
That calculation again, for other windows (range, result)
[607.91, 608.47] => 8.849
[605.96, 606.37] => 7.889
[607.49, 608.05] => 9.401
